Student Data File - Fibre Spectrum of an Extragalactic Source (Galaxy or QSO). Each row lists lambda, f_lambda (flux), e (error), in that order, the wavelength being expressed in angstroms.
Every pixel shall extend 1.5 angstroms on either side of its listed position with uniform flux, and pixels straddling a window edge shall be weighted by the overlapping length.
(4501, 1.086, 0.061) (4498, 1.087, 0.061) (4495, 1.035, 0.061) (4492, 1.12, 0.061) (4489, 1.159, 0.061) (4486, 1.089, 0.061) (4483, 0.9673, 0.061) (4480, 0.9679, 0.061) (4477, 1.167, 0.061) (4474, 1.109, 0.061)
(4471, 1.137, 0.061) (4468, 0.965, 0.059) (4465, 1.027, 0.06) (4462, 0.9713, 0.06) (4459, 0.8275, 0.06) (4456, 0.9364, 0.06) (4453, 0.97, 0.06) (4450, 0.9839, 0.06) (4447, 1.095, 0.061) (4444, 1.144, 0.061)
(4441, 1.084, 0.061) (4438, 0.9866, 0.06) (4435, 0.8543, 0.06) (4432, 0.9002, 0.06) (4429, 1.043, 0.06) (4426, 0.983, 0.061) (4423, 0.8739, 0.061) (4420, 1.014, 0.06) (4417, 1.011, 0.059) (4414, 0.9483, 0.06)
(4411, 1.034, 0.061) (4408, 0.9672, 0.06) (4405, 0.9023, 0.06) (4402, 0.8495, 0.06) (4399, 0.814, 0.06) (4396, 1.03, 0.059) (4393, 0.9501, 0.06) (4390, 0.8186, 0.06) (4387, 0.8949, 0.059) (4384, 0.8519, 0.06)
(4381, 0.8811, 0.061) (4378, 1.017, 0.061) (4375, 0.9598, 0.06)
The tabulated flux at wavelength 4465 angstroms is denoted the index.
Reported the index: 1.027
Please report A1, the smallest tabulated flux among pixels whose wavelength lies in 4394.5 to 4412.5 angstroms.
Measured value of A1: 0.814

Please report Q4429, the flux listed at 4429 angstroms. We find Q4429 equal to 1.043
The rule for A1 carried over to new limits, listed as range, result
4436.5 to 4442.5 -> 0.9866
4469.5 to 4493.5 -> 0.9673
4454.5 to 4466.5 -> 0.8275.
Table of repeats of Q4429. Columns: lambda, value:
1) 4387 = 0.8949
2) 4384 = 0.8519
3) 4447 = 1.095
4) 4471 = 1.137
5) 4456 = 0.9364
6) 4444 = 1.144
